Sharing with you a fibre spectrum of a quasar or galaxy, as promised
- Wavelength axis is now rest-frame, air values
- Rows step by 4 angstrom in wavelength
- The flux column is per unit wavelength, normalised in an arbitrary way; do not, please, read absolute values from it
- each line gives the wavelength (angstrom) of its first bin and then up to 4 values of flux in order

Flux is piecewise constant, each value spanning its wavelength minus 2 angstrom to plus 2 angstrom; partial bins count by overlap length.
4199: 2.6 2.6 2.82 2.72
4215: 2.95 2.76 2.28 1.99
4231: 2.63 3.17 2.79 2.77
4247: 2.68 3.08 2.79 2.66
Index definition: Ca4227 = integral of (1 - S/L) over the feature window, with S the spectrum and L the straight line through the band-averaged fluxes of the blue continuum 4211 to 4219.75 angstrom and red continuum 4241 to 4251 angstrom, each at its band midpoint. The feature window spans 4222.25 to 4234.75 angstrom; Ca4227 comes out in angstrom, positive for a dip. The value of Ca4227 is 1.8 angstrom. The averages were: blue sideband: 2.84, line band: 2.42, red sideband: 2.8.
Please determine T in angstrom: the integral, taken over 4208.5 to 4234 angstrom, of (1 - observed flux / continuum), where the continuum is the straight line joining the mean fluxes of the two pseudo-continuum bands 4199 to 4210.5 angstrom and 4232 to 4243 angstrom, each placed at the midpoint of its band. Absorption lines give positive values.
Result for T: 2.0 angstrom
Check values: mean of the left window 2.69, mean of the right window 2.91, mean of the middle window 2.58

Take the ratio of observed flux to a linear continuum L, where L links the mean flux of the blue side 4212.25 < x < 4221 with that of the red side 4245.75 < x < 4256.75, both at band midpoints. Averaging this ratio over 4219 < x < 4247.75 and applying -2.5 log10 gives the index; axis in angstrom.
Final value 0.09 mag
